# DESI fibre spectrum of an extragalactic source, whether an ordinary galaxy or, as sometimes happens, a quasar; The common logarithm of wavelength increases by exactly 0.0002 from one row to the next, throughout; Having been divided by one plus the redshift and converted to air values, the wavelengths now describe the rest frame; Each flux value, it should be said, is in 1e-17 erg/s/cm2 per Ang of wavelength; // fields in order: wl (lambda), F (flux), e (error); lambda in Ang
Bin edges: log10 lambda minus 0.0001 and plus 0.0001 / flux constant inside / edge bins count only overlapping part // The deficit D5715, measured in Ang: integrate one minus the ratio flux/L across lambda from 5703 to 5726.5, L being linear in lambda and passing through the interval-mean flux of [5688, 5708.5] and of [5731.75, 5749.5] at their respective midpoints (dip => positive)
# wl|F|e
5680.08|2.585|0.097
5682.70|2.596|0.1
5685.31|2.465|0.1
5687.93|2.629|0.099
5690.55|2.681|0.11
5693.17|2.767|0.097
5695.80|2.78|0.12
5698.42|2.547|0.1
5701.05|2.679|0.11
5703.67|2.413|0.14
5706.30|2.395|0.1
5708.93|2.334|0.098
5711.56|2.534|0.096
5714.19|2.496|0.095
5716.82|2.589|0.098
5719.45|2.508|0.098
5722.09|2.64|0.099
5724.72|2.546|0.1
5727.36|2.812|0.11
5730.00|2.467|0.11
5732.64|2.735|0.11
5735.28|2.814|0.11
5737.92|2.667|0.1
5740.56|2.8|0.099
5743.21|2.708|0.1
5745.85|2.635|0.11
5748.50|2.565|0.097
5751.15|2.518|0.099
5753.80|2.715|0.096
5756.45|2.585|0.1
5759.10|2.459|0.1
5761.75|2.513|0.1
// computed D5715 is 1.2 Ang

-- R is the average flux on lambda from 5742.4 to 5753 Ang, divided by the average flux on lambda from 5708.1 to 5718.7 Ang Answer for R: 1.04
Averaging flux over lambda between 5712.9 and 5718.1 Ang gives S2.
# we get 2.54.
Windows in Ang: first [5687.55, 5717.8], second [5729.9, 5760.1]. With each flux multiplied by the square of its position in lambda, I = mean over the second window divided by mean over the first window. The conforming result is 1.0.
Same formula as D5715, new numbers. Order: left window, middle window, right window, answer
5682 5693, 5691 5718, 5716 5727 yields 0.5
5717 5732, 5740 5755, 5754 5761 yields -0.5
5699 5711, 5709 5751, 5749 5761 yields -1.8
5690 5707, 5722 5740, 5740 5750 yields -0.2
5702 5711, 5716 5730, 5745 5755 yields -0.7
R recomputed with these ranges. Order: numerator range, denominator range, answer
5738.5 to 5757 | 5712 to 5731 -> 1.03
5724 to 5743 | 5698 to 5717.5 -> 1.08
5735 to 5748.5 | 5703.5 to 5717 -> 1.10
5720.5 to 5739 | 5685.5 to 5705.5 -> 1.02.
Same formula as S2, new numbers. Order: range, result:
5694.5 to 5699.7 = 2.67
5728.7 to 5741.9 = 2.7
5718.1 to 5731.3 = 2.59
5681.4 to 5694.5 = 2.63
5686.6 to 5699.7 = 2.68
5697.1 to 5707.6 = 2.51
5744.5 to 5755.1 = 2.61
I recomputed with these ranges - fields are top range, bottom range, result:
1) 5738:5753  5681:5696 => 1.02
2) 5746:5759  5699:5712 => 1.06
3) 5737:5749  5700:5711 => 1.11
